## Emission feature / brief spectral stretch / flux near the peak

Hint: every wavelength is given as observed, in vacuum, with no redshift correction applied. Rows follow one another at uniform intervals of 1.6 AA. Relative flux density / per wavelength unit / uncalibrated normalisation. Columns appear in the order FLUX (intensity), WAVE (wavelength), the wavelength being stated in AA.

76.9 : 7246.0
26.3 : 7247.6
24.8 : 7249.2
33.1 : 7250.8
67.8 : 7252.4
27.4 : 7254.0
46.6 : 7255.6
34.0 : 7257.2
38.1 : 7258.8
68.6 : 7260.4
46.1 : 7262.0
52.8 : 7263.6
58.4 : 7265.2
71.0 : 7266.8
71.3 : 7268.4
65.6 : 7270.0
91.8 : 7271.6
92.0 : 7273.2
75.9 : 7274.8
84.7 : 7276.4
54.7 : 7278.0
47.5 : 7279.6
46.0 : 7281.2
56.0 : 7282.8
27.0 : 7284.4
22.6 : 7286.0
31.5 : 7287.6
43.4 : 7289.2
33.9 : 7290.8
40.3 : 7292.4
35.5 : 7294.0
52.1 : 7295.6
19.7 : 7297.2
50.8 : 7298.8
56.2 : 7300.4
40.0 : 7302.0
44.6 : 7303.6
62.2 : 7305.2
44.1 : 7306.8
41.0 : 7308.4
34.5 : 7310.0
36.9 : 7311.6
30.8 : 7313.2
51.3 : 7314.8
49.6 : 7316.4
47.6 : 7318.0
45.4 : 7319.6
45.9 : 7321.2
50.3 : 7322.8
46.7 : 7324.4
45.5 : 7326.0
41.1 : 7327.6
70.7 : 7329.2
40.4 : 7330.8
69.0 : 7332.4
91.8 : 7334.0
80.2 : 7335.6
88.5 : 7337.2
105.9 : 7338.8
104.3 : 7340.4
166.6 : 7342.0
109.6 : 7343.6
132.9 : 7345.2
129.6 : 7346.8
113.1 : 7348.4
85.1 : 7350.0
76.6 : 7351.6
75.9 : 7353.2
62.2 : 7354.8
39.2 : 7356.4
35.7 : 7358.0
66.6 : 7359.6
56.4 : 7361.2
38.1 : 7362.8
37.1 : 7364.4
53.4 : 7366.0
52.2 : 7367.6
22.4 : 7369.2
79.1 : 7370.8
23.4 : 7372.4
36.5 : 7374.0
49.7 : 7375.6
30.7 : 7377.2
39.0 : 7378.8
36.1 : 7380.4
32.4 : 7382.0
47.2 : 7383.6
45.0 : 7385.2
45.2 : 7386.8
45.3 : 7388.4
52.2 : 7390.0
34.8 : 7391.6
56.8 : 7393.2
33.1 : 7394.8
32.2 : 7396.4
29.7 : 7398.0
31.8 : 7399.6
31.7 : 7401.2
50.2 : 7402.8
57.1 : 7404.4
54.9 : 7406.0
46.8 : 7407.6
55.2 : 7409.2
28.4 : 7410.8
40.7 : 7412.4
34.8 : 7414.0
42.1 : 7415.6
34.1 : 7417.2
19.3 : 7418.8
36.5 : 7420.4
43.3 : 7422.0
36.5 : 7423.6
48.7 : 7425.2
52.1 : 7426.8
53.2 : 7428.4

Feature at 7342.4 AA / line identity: [O III] 5007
